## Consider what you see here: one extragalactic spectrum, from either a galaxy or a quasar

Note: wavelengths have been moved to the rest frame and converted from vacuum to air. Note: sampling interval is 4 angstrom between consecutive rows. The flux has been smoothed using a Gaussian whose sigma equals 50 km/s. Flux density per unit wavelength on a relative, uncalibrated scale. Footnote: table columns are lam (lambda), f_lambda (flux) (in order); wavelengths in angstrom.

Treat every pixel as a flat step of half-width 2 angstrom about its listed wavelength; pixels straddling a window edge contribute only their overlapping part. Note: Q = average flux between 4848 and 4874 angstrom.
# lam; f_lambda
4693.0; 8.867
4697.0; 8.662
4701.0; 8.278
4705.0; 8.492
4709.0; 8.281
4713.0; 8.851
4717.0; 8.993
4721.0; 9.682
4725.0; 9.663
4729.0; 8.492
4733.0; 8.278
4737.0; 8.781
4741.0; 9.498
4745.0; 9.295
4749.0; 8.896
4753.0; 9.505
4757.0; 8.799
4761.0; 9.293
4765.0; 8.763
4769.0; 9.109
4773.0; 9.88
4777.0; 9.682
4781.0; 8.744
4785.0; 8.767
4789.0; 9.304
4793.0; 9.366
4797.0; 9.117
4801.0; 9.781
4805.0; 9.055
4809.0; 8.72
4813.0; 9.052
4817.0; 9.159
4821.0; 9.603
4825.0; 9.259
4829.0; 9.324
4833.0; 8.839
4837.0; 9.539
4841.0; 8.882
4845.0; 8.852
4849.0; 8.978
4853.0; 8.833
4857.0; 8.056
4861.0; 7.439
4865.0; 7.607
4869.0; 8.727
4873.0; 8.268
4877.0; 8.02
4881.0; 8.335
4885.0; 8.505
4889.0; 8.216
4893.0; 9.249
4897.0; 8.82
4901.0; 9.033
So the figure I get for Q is 8.25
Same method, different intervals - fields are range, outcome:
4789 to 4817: 9.19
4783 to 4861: 9.04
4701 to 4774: 9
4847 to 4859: 8.62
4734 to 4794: 9.16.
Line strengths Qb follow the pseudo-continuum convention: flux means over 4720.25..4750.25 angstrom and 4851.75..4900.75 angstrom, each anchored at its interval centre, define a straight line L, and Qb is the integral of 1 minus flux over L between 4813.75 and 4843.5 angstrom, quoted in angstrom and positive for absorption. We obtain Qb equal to -2.2 angstrom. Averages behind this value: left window 9.05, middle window 9.22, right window 8.36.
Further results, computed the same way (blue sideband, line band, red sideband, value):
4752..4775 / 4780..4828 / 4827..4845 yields -0.1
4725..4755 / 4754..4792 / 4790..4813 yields -0.2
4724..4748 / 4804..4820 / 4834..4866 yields -0.6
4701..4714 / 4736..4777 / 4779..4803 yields -1.5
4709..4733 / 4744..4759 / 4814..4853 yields -0.1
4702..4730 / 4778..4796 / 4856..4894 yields -1.0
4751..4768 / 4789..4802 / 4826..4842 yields -0.4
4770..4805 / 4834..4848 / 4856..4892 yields -0.8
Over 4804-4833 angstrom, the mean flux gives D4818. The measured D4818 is 9.15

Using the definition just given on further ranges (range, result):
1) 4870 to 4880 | 8.22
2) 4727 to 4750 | 8.87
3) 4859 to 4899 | 8.32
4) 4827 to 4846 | 9.1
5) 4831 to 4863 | 8.68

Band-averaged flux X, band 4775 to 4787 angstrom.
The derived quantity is 9.06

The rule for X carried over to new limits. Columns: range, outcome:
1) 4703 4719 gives 8.65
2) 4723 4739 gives 8.8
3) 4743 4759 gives 9.12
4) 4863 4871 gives 8.17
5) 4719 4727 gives 9.67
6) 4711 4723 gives 9.18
